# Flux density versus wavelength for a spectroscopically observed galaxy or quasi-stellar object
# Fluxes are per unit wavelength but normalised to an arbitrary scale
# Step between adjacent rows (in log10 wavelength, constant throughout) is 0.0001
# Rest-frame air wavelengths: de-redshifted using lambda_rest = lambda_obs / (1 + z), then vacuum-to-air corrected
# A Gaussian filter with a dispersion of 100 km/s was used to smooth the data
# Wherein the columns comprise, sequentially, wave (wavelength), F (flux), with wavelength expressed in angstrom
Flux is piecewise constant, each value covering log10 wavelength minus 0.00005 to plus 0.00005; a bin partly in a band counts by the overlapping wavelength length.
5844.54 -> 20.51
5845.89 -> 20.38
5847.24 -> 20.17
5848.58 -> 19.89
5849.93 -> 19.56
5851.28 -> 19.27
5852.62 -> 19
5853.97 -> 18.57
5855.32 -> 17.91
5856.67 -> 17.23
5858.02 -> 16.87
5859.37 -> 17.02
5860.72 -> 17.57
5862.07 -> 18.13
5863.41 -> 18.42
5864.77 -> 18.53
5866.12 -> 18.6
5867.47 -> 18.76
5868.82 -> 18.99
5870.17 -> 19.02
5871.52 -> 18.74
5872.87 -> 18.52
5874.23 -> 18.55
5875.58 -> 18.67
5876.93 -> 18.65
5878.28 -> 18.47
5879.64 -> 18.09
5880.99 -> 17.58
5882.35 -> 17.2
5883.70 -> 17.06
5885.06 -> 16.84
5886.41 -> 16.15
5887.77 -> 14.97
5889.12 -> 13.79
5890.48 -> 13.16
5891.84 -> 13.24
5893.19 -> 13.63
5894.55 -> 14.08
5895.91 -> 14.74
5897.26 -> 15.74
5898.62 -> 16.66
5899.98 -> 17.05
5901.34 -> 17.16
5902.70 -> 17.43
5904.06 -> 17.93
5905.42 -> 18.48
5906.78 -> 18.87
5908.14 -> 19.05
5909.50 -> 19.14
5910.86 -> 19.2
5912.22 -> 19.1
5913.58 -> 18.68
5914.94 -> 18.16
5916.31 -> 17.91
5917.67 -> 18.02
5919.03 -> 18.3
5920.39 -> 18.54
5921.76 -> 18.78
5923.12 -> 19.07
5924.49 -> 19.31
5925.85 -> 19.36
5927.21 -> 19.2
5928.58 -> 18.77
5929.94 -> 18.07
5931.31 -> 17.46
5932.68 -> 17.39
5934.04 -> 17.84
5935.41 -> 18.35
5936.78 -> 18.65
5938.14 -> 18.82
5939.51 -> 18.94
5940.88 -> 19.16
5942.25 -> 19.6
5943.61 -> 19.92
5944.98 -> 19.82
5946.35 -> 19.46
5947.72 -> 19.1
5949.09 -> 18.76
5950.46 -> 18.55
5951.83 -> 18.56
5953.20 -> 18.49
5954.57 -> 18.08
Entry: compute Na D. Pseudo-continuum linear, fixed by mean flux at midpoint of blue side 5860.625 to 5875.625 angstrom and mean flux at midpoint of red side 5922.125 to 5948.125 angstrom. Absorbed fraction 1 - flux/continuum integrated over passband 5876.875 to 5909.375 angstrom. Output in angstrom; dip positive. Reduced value 3.8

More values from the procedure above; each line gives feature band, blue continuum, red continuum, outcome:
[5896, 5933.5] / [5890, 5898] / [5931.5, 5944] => -4.5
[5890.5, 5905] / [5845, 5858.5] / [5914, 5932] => 2.3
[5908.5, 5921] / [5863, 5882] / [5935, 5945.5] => 0.2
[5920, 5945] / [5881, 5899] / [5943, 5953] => -1.0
